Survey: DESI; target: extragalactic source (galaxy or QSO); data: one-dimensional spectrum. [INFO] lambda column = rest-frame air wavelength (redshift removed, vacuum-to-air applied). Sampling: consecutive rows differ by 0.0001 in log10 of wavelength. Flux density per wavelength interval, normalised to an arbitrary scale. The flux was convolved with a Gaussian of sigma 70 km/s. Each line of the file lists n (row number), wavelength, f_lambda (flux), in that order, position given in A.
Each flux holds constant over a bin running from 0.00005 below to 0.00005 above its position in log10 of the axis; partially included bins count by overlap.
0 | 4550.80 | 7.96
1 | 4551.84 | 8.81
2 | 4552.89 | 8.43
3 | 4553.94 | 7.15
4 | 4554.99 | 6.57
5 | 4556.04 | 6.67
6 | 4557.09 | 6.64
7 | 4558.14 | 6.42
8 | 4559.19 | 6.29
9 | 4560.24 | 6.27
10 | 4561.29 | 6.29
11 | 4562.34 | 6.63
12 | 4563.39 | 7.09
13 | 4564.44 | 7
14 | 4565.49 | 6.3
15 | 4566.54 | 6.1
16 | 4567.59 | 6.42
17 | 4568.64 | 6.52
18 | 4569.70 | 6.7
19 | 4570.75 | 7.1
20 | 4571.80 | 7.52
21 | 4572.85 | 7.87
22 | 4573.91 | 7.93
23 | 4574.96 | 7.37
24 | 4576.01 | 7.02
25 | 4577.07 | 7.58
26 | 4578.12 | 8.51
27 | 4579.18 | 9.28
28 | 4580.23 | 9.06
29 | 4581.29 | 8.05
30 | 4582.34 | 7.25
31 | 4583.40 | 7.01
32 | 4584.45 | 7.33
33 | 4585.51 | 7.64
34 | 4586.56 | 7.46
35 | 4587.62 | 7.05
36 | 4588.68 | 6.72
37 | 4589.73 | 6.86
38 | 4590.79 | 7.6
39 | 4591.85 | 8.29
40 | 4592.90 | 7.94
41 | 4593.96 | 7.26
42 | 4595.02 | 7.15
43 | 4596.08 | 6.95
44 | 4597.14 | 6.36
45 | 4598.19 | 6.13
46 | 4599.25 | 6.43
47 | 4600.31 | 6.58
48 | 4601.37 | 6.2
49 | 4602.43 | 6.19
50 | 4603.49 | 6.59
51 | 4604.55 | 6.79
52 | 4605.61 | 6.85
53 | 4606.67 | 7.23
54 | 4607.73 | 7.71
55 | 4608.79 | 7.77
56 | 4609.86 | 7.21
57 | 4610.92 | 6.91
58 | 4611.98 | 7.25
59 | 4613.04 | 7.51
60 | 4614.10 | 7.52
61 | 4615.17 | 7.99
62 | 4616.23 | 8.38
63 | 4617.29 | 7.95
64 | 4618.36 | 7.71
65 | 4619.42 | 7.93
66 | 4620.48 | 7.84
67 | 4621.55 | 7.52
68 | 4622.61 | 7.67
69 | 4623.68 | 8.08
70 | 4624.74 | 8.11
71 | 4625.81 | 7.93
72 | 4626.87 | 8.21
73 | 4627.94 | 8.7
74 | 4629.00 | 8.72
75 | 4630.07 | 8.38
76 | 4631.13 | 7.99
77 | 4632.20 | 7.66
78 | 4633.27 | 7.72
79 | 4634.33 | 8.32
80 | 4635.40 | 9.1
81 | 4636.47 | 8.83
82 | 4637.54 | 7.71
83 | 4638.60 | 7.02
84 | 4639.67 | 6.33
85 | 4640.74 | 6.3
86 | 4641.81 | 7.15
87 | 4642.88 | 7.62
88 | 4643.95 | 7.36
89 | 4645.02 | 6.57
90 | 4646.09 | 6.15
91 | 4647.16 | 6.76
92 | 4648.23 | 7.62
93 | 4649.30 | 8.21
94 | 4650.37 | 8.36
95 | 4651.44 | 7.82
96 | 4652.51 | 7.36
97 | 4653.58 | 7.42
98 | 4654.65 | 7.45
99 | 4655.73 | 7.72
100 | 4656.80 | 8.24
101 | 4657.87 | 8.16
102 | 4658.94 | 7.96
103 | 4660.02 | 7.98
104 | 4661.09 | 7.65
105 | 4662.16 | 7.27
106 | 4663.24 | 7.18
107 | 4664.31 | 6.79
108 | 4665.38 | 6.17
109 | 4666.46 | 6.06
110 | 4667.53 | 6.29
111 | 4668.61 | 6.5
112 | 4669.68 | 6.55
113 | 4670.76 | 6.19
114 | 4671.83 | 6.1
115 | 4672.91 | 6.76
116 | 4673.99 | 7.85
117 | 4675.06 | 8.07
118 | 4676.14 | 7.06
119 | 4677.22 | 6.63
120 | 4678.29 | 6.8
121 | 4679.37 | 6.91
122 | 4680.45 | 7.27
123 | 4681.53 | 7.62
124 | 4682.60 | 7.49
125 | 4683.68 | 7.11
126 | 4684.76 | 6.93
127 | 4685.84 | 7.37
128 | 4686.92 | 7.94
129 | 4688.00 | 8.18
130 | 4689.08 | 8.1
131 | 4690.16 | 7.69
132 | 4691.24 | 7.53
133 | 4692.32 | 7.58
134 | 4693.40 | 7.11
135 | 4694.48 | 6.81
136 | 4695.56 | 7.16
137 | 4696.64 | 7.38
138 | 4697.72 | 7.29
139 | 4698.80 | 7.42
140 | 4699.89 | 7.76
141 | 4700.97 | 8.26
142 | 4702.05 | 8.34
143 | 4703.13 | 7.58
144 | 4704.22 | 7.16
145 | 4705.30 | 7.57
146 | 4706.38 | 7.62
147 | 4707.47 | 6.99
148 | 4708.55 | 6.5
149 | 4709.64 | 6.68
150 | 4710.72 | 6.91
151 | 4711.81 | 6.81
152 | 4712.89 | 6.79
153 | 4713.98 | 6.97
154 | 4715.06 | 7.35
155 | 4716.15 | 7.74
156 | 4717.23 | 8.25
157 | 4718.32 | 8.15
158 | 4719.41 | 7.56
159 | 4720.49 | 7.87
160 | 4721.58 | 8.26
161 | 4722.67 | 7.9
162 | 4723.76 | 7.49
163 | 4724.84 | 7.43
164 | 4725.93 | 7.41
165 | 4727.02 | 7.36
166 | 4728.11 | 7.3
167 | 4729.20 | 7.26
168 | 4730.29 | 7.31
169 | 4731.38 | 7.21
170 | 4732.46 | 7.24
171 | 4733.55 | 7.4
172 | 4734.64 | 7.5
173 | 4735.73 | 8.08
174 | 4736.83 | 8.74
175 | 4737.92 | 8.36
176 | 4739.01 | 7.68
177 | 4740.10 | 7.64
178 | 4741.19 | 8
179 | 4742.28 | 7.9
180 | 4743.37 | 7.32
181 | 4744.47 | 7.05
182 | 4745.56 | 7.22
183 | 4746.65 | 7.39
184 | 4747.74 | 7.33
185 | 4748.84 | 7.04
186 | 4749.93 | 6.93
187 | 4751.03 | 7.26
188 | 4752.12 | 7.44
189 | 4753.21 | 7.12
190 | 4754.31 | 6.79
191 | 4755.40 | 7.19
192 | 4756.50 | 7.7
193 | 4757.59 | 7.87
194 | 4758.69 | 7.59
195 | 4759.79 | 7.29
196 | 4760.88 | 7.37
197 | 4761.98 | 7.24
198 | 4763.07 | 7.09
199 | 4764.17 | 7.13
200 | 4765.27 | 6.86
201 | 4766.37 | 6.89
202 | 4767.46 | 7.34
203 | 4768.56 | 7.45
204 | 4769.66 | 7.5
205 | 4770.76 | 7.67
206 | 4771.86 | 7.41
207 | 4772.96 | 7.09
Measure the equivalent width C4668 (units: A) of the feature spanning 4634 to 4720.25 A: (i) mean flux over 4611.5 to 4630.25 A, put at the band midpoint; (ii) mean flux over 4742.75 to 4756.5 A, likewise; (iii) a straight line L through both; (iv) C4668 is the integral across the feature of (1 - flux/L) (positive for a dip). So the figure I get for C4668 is 3.20 A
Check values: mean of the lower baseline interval 7.96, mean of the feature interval 7.34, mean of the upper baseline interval 7.2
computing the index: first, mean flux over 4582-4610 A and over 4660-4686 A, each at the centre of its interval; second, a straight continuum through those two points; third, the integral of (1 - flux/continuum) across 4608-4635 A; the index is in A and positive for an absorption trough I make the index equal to -3.3 A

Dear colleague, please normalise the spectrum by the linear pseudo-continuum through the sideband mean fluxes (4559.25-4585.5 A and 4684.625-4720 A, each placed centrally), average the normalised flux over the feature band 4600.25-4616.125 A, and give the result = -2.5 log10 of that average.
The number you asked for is 0.03 mag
